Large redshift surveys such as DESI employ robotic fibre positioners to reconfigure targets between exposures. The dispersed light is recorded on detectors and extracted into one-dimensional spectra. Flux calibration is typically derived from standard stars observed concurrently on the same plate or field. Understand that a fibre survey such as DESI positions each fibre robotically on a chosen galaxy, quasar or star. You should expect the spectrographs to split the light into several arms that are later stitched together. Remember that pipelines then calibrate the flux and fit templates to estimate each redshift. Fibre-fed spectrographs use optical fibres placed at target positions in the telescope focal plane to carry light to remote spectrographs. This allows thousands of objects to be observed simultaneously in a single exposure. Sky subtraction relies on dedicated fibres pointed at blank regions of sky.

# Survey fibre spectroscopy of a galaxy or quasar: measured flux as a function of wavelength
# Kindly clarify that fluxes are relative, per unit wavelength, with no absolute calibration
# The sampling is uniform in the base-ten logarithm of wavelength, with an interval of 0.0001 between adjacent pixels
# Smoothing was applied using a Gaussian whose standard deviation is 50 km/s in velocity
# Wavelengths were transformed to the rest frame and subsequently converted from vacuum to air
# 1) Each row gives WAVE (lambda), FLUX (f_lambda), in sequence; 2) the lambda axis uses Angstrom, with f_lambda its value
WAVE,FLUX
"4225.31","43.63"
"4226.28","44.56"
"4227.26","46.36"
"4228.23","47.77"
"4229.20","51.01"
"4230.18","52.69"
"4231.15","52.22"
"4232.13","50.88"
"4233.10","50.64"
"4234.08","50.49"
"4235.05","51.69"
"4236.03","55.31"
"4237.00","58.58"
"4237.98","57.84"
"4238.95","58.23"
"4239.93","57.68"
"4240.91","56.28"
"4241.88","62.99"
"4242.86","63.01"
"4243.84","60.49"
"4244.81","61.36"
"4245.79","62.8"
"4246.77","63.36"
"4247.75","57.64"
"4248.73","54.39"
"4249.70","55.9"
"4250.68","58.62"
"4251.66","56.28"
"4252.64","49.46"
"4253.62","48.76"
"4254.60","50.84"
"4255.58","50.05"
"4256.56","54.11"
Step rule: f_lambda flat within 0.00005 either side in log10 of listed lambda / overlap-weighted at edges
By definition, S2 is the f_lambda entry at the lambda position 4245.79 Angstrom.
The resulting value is 62.8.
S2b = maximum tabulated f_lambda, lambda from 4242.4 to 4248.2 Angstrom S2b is 63.36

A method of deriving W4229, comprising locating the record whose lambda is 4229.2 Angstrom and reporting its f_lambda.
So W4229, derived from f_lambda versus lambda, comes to 51.01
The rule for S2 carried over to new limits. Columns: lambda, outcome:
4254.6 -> 50.84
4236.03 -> 55.31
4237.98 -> 57.84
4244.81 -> 61.36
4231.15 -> 52.22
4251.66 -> 56.28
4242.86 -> 63.01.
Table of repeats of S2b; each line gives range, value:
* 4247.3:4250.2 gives 57.64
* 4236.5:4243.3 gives 63.01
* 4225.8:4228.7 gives 47.77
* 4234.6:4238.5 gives 58.58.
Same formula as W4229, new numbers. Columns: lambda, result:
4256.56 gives 54.11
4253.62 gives 48.76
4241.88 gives 62.99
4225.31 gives 43.63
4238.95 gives 58.23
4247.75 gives 57.64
